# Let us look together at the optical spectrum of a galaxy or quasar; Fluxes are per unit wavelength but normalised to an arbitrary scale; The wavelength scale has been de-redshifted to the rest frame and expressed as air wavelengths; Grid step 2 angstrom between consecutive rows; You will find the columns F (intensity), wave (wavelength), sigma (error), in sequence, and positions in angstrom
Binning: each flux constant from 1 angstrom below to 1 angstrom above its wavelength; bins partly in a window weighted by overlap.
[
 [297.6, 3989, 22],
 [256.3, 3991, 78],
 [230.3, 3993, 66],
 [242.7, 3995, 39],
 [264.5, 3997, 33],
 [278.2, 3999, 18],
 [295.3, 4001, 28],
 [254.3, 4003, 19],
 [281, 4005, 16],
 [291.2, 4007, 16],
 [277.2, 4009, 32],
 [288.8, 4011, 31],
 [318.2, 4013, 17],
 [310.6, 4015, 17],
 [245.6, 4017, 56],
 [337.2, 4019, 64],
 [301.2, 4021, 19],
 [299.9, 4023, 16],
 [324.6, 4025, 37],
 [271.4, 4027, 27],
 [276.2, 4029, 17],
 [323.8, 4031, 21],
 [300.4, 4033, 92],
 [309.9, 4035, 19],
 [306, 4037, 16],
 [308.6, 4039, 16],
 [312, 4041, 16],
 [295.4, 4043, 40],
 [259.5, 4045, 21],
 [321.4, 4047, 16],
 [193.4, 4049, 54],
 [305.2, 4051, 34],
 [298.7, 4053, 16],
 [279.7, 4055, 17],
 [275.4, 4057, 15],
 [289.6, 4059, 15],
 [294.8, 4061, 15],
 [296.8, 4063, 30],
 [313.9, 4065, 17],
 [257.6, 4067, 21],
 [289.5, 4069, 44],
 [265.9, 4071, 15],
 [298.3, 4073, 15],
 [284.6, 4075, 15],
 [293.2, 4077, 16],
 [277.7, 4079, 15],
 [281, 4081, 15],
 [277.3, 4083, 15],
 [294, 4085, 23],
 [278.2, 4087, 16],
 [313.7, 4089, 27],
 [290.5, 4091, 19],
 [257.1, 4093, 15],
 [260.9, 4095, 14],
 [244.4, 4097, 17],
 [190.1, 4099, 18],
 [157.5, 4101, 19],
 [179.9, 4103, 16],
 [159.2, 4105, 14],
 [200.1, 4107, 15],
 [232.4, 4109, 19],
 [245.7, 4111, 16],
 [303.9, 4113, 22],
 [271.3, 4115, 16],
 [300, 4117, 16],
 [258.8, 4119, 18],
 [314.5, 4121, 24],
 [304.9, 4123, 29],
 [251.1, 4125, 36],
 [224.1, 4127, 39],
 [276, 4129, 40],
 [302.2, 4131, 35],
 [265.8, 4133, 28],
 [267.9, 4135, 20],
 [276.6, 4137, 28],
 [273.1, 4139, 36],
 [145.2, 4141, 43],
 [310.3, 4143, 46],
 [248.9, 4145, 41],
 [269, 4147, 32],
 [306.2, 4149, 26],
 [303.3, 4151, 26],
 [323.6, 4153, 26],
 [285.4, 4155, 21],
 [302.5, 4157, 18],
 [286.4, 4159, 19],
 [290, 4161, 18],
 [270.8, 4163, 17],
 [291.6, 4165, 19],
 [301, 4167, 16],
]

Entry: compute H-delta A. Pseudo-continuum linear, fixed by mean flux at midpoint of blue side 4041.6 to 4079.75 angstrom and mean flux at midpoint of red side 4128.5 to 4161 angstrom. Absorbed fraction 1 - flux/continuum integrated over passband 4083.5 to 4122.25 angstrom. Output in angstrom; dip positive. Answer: 4.2 angstrom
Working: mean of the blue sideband 284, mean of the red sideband 278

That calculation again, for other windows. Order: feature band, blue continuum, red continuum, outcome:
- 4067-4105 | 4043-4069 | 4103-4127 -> 1.20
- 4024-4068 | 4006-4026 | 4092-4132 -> -1.34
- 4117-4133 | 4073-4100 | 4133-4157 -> -0.16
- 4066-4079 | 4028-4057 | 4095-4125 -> -0.59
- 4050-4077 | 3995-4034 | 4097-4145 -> -1.76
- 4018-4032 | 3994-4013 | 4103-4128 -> -1.67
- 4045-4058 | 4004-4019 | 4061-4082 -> 0.47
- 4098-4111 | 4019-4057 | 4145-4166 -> 4.50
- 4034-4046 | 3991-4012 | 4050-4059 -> -0.61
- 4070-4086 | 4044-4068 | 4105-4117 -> -0.95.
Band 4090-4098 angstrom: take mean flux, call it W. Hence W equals 263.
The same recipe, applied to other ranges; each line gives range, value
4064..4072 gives 282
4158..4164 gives 282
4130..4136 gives 279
